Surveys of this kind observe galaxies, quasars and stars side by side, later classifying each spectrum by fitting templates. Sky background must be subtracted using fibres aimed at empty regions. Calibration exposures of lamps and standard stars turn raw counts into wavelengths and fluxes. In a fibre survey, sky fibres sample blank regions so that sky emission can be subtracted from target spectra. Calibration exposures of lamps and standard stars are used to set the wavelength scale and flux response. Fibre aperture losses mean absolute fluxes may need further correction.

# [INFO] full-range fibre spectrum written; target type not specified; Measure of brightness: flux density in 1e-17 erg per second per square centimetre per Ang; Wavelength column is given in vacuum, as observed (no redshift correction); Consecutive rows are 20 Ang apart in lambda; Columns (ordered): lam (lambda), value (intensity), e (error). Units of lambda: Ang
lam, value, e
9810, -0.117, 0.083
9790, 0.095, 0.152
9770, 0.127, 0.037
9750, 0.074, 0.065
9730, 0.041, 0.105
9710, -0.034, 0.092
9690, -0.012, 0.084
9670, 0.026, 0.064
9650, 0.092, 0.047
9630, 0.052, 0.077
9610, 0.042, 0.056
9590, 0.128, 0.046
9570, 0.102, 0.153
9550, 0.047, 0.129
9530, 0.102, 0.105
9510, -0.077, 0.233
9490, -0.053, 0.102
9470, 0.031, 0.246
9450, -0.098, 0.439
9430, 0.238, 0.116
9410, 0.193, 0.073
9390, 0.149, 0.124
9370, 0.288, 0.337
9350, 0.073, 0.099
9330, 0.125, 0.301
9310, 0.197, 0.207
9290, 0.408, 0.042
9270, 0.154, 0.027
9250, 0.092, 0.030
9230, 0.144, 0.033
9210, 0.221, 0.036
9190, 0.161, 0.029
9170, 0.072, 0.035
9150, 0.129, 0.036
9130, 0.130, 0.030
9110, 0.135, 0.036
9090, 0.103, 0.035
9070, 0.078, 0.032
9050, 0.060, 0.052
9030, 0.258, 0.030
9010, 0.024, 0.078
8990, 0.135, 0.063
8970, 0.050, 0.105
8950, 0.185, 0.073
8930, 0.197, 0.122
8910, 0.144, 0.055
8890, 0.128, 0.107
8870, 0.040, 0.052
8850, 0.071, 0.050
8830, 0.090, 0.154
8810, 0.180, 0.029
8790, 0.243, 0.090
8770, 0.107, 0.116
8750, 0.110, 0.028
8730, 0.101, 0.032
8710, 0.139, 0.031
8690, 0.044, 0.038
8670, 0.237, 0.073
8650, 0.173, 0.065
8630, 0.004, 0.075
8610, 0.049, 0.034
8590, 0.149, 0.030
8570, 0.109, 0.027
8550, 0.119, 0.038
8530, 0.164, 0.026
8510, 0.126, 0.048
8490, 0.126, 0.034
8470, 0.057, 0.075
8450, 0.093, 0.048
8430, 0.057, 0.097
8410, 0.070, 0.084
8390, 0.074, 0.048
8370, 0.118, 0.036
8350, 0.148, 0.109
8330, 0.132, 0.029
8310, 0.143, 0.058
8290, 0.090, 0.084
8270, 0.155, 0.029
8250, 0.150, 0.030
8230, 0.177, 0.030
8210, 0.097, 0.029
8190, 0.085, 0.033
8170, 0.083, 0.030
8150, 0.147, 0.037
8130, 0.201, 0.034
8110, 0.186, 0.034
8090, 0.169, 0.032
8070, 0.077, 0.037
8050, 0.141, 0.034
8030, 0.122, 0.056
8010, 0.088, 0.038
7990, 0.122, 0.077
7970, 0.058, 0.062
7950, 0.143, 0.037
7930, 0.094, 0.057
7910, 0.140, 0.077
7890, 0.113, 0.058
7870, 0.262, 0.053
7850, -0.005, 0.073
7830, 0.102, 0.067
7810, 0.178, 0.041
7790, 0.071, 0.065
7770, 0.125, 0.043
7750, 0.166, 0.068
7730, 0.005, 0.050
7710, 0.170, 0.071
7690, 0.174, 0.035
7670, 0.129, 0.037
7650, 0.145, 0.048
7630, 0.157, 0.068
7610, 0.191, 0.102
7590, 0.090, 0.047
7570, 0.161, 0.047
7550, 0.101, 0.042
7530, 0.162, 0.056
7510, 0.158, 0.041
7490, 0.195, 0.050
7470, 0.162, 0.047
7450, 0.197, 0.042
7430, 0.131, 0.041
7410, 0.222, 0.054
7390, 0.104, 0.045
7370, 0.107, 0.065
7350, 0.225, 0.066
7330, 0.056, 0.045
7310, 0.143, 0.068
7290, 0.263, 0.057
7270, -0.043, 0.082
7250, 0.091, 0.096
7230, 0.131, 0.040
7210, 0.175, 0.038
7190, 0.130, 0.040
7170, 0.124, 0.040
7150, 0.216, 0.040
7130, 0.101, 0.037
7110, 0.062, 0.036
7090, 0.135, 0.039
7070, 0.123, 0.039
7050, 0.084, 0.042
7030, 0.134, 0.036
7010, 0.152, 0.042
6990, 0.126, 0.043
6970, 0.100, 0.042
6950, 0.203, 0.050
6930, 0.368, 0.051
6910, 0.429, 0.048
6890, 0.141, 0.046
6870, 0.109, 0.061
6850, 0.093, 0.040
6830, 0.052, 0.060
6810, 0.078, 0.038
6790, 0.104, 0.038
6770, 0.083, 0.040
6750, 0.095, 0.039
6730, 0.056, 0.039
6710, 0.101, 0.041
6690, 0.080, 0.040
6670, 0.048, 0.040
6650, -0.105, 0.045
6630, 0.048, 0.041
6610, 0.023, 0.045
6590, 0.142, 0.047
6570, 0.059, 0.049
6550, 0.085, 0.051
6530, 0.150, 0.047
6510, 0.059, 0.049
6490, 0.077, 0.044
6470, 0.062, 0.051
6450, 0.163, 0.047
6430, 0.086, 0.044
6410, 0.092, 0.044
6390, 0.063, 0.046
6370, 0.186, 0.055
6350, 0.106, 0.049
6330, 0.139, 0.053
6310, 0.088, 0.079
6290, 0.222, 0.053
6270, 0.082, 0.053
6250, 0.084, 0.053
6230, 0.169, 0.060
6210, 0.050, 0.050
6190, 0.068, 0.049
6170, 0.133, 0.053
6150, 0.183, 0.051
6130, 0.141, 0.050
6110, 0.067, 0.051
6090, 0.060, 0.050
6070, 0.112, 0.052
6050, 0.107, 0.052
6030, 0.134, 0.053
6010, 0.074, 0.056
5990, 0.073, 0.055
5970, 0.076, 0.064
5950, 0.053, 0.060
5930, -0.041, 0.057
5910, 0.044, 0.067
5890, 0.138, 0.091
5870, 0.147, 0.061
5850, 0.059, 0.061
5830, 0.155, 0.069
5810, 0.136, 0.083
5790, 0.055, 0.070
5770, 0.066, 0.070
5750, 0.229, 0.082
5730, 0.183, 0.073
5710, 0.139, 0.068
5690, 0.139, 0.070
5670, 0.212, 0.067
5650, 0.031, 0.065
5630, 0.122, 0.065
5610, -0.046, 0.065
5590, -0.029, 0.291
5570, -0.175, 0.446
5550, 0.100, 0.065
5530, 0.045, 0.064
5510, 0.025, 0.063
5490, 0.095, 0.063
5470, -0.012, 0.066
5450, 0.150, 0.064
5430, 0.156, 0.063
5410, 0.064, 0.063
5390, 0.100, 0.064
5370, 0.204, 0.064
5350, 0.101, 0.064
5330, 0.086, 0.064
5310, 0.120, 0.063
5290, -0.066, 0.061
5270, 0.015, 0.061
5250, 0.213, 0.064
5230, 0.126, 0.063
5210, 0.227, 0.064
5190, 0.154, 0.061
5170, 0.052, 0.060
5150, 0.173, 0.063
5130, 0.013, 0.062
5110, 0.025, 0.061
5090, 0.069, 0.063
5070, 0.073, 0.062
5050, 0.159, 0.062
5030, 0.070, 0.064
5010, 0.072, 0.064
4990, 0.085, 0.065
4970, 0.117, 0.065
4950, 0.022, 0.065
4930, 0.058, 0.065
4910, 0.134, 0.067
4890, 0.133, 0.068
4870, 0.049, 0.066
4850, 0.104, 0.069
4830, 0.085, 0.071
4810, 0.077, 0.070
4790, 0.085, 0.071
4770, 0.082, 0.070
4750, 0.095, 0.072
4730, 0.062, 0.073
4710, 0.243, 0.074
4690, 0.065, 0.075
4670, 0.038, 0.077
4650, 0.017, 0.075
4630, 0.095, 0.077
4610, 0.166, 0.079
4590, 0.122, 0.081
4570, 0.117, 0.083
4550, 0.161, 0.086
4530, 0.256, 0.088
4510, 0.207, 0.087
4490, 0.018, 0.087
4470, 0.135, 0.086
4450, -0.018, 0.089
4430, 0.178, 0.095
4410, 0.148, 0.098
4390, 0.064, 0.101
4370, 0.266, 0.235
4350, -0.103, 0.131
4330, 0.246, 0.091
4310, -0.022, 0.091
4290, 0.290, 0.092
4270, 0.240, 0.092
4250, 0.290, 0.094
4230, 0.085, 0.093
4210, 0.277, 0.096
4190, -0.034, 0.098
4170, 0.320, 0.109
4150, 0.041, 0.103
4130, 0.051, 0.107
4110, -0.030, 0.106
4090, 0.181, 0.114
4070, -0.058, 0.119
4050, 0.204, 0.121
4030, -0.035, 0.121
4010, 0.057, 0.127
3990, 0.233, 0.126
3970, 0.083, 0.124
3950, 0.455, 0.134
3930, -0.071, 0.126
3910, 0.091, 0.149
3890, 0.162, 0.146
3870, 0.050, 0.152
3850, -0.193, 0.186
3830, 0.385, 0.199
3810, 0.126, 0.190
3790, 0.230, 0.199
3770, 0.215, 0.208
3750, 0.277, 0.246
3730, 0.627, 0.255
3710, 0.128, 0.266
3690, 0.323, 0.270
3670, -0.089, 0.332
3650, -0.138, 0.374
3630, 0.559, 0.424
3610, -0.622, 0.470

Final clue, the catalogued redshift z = 0.855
